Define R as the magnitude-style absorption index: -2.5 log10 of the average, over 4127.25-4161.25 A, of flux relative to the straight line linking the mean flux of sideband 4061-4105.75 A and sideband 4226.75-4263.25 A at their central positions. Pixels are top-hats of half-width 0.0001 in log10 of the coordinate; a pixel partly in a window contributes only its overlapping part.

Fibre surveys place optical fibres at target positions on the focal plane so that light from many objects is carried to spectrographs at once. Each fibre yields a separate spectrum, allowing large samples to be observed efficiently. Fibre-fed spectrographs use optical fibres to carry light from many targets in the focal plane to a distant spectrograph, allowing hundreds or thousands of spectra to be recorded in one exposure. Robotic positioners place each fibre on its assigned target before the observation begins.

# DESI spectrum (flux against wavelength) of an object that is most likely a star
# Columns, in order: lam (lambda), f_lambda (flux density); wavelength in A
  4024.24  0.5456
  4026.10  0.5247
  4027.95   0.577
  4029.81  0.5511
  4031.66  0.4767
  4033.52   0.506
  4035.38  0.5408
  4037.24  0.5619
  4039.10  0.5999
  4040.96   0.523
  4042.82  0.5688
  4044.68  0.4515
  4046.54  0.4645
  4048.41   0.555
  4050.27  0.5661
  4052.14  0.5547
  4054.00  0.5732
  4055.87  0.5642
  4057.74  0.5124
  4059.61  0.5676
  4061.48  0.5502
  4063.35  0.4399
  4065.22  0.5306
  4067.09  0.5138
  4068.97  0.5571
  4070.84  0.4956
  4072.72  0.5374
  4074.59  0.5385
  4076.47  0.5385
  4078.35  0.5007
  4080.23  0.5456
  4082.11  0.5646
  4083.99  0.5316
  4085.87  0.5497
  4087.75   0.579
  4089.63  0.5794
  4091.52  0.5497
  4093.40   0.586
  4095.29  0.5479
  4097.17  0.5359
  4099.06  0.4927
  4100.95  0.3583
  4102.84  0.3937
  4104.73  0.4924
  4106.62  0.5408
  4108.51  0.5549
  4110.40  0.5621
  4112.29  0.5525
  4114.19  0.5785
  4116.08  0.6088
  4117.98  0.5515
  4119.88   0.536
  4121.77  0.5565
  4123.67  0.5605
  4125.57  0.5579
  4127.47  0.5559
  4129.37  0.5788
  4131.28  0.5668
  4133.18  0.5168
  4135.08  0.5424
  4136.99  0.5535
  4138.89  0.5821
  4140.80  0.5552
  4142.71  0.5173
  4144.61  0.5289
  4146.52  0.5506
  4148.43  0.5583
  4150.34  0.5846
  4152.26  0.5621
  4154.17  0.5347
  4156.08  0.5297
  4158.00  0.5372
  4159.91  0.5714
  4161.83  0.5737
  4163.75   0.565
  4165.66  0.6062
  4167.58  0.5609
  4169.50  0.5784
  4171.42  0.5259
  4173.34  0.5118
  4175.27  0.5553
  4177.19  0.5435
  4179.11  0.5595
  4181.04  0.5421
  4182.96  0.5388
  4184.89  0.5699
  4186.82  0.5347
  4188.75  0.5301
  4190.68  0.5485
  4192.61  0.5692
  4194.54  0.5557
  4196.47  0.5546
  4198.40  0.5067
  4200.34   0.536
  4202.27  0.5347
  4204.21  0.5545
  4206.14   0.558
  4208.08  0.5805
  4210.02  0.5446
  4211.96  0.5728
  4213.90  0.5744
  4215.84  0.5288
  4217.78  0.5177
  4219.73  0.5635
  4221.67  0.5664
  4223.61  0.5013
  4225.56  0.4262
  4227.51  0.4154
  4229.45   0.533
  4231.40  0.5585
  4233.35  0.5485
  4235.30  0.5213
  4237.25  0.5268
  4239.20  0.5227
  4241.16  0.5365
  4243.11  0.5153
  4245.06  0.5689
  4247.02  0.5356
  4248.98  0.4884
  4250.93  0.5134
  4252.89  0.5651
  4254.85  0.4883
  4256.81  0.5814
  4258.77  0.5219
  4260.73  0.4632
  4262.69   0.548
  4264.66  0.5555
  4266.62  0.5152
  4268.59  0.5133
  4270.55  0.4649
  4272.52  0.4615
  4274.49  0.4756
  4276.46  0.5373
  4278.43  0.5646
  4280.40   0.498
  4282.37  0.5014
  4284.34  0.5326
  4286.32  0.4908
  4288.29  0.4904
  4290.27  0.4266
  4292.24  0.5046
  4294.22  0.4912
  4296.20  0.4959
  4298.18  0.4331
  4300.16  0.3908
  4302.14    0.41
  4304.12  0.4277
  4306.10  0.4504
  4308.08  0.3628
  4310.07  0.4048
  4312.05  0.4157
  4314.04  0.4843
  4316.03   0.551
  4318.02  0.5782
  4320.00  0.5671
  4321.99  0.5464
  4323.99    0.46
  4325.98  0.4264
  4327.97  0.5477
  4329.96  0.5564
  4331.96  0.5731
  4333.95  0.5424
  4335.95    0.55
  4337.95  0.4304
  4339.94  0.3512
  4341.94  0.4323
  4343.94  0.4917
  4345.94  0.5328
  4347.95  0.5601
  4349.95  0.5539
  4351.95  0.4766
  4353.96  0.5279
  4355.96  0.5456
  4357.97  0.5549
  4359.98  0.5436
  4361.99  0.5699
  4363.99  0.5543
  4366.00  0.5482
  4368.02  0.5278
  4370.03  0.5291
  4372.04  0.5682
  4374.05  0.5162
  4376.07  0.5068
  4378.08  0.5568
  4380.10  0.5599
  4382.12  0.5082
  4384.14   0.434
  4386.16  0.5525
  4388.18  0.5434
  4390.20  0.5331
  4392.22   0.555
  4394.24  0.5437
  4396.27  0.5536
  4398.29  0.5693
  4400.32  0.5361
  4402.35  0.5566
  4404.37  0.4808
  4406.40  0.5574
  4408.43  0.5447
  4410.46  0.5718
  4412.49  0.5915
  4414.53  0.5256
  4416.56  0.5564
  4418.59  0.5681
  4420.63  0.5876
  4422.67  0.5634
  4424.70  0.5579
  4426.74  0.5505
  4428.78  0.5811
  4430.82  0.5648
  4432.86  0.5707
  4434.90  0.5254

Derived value -0.059 mag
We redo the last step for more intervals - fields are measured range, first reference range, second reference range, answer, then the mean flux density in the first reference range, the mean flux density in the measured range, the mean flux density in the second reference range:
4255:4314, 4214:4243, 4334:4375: 0.086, 0.521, 0.48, 0.519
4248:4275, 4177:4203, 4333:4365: 0.040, 0.545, 0.512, 0.514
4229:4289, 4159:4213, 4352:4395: 0.052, 0.553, 0.521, 0.536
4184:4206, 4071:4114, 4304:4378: -0.050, 0.529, 0.545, 0.509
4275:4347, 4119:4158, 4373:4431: 0.132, 0.551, 0.485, 0.546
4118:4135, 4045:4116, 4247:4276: -0.053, 0.531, 0.553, 0.512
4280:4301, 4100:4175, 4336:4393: 0.110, 0.545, 0.478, 0.521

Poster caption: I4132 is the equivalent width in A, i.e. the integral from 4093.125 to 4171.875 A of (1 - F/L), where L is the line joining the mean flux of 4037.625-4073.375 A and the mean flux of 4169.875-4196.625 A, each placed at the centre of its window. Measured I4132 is -0.6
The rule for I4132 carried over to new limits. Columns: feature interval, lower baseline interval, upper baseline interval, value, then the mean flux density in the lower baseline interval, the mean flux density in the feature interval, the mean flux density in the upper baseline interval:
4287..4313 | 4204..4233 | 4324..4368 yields 4.1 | 0.533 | 0.44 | 0.517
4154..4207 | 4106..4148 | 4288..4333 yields -1.7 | 0.555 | 0.55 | 0.478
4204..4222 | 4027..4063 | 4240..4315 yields -1.9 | 0.539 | 0.556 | 0.49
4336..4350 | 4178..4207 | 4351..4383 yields 1.6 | 0.546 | 0.479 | 0.537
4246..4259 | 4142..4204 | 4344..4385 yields 0.3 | 0.549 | 0.528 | 0.533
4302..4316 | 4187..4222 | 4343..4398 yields 2.8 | 0.549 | 0.432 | 0.536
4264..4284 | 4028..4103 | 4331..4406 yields 0.7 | 0.531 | 0.509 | 0.527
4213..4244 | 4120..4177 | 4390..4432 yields 1.8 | 0.554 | 0.522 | 0.555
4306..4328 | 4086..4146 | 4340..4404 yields 2.1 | 0.541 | 0.481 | 0.53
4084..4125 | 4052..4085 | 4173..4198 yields 0.1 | 0.534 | 0.537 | 0.547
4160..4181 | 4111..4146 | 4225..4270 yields -0.6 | 0.556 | 0.558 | 0.521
